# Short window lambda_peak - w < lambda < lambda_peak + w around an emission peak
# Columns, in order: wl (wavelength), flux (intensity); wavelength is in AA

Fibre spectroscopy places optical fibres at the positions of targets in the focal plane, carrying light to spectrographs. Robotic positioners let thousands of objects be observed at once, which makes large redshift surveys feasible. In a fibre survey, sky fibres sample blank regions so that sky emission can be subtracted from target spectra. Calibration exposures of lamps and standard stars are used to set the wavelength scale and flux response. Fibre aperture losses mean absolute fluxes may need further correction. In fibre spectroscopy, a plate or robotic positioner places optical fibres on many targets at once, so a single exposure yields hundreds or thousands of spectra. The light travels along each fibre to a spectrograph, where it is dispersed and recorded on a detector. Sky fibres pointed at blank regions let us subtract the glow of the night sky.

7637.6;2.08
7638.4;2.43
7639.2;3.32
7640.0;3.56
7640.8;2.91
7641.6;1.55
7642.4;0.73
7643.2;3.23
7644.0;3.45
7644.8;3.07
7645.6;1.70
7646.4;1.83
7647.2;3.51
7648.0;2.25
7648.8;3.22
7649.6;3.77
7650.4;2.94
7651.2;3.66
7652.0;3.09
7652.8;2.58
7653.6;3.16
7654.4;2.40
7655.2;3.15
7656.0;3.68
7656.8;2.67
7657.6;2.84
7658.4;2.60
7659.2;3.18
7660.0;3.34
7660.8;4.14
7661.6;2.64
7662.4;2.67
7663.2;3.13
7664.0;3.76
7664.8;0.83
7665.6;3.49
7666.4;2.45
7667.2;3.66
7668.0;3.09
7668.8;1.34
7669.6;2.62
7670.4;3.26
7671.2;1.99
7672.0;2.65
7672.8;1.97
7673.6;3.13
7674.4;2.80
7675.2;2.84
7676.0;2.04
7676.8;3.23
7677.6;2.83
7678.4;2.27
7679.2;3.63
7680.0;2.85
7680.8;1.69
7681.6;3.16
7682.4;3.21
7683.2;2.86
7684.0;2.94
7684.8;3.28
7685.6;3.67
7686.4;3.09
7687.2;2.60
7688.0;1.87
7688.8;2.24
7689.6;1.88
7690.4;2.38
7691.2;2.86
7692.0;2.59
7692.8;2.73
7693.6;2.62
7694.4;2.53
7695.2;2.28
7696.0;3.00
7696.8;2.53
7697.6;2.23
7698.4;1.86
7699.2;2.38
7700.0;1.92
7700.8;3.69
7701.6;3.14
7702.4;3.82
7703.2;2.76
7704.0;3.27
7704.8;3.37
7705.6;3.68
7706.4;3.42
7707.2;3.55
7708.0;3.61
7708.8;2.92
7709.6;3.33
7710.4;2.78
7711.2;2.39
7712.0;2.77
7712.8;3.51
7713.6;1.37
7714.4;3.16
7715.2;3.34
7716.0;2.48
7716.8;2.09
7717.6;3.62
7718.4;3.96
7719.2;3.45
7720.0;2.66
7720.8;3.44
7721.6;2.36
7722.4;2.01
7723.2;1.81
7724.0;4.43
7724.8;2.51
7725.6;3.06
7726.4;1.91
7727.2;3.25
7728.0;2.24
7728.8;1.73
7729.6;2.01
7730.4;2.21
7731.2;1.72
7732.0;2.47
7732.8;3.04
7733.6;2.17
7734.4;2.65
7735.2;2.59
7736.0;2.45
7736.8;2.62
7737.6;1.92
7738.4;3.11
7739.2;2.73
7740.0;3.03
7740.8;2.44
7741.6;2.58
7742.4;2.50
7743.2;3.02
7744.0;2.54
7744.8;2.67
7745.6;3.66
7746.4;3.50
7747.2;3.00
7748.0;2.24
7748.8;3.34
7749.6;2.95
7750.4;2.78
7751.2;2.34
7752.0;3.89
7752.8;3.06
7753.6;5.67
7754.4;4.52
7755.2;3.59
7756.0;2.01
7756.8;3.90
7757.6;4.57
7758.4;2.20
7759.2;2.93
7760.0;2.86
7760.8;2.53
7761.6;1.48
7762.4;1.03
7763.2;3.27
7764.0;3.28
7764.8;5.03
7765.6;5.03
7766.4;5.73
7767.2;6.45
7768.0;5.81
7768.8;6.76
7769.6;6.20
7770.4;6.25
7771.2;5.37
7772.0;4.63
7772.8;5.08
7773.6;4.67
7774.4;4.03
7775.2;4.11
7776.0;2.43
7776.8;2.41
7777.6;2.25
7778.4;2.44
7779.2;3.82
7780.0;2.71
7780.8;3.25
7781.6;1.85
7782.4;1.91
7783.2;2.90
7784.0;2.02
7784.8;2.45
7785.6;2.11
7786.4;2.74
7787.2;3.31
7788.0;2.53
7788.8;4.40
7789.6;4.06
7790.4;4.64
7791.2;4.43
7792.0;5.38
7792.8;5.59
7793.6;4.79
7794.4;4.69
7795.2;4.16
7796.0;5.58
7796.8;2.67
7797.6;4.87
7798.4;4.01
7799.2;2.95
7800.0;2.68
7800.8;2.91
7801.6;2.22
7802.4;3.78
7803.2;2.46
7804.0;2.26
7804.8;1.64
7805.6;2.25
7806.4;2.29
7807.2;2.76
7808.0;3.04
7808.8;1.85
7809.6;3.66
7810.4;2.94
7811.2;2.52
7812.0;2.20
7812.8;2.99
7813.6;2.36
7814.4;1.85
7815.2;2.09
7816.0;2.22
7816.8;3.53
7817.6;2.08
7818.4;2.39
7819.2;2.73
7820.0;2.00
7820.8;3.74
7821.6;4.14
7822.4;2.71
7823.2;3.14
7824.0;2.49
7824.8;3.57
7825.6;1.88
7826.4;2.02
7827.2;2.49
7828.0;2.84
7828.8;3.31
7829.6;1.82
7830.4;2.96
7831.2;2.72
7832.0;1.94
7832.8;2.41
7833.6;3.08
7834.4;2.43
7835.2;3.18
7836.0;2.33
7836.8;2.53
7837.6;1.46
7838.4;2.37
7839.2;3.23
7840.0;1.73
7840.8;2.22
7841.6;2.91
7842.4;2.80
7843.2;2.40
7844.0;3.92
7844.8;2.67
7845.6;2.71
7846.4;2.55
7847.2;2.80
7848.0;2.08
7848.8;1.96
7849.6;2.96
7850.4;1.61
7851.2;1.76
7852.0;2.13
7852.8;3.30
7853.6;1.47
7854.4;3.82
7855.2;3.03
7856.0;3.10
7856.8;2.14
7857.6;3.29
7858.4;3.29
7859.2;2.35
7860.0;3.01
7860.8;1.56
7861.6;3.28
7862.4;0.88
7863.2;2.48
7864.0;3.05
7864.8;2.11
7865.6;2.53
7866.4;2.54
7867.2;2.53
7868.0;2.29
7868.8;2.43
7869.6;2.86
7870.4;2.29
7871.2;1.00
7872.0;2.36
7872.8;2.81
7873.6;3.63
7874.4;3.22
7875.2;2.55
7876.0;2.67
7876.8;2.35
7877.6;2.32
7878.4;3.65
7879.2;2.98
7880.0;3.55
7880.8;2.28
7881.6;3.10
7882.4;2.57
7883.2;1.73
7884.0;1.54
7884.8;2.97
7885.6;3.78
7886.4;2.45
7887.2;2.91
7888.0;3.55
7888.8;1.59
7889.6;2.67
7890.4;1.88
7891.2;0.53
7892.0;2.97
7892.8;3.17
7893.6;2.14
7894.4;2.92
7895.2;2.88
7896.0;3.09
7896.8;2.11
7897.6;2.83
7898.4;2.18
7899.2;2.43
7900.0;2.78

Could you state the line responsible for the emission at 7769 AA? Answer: H-alpha 6563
